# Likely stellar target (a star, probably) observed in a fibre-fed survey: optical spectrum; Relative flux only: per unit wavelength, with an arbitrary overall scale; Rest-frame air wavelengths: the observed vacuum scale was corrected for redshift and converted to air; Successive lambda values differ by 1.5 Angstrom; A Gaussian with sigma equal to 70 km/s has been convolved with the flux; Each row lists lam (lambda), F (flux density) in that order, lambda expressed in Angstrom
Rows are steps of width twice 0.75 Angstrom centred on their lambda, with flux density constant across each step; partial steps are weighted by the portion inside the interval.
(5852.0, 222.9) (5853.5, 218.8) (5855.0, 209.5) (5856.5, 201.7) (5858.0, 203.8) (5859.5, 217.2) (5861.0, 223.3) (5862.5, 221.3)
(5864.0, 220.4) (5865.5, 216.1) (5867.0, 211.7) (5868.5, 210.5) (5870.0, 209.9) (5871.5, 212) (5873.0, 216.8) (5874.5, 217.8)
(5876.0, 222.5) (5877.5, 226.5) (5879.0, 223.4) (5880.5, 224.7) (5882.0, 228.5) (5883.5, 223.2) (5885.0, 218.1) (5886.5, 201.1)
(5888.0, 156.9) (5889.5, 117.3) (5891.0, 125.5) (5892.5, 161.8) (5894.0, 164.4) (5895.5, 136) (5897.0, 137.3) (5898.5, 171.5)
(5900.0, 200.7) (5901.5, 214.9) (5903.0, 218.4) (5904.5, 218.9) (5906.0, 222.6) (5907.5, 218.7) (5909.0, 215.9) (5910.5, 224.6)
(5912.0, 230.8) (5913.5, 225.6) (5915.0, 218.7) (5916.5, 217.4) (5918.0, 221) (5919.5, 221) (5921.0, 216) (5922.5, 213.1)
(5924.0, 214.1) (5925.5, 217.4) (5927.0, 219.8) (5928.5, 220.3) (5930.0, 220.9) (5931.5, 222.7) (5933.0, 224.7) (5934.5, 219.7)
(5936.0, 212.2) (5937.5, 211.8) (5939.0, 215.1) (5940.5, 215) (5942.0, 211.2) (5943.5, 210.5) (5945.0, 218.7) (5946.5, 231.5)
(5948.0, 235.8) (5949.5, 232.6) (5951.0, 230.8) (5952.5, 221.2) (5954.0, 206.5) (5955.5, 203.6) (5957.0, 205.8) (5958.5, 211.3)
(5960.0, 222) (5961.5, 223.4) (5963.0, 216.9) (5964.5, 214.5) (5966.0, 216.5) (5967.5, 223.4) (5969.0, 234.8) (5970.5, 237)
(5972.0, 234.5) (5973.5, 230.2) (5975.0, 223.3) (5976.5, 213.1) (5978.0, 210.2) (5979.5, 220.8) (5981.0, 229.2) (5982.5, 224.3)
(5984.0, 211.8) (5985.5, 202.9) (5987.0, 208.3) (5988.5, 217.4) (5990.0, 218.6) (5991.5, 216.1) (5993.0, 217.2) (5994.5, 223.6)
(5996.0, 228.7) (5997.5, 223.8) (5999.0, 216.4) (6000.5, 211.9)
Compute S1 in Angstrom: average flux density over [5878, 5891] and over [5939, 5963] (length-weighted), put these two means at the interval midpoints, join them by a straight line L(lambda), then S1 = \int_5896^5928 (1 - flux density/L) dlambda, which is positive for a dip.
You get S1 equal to -1.0 Angstrom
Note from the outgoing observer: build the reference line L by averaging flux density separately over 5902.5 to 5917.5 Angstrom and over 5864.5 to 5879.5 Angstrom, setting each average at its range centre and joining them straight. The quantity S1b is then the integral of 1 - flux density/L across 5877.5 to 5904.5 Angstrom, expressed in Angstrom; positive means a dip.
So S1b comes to 4.1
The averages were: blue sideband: 217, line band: 186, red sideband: 221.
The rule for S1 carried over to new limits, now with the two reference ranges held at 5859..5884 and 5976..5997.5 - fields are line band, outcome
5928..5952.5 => -0.3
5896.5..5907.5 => 0.9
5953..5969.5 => 0.1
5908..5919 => -0.2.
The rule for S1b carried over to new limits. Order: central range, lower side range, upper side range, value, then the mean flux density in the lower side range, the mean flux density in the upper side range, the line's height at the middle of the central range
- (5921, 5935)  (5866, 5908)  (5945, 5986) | -0.6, 197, 221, 210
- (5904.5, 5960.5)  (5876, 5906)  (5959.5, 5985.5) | -3.5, 190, 222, 206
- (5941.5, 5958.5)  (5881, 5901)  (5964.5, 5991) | -1.1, 174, 221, 206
